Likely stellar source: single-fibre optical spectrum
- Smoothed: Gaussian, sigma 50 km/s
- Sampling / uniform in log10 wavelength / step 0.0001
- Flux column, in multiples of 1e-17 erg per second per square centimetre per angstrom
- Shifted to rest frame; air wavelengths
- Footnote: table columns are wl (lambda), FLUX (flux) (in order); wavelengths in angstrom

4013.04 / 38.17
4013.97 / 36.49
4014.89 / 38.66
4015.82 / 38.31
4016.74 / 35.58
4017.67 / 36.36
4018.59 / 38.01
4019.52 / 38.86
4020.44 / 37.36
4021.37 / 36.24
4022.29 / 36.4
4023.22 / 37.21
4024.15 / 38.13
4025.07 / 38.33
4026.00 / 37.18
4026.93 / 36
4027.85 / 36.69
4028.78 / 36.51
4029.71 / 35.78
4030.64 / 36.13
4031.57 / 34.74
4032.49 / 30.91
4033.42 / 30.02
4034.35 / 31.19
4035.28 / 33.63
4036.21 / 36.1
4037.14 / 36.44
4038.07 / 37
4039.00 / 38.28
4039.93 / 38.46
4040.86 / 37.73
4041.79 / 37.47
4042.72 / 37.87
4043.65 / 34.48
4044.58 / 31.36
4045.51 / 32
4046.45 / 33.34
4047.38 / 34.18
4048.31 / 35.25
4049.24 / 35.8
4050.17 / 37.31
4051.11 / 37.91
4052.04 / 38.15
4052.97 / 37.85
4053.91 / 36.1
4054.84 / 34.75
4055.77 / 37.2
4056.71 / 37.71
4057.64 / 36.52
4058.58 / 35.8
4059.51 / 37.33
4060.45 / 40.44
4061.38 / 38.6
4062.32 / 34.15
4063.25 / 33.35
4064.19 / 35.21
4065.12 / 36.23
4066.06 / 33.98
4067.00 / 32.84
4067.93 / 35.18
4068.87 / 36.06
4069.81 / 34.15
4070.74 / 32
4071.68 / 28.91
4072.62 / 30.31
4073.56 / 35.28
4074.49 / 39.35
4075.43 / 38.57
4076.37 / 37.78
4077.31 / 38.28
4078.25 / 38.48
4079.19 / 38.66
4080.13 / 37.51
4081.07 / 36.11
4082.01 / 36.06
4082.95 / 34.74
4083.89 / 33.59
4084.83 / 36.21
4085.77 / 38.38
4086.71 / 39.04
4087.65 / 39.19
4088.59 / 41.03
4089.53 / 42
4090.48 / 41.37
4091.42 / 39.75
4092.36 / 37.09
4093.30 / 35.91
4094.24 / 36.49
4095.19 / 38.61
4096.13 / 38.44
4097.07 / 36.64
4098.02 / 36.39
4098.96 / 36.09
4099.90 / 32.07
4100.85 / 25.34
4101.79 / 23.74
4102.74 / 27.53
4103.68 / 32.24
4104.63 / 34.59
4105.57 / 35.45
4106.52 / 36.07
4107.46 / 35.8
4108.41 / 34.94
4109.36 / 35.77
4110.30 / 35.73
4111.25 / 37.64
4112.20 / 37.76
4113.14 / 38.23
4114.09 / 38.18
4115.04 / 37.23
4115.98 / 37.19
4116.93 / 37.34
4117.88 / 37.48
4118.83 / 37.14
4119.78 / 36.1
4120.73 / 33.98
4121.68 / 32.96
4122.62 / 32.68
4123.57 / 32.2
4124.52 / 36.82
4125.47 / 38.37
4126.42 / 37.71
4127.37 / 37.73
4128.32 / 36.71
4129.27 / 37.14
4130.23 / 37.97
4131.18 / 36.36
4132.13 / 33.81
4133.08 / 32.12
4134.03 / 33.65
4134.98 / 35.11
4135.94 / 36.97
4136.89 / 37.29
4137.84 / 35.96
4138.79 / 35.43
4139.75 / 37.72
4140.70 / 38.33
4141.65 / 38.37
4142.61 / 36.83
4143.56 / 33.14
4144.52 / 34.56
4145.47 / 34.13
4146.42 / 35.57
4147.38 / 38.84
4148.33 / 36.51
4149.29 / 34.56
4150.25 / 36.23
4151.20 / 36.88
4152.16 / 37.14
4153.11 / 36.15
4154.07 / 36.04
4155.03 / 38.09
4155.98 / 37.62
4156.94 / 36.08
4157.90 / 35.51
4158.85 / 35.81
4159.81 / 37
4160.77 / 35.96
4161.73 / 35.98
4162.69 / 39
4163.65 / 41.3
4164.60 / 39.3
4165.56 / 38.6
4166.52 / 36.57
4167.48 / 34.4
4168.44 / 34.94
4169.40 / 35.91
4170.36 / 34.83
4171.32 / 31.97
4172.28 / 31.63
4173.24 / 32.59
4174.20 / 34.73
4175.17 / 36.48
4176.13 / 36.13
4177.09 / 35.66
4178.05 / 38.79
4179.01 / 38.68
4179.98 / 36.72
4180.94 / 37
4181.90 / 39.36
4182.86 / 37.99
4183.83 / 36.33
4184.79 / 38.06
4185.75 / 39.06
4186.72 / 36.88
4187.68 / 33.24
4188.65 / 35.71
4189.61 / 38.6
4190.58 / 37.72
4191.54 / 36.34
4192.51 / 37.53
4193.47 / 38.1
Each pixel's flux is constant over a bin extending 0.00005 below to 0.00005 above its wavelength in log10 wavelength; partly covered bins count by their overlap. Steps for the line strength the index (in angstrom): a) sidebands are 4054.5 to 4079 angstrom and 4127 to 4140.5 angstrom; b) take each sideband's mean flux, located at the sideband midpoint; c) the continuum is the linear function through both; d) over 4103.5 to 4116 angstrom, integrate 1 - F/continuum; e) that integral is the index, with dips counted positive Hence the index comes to -0.1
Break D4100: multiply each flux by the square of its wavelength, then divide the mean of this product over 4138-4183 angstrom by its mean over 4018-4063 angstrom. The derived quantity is 1.07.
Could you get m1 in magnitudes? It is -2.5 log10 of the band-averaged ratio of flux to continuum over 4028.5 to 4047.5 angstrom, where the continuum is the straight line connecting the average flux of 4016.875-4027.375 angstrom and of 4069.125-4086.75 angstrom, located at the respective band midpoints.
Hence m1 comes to 0.06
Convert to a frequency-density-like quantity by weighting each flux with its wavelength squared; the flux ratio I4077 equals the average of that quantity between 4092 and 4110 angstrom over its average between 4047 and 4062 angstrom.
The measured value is 0.95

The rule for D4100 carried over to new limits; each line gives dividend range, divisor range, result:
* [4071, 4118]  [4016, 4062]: 1.03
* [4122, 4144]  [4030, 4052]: 1.07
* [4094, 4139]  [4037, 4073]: 1.02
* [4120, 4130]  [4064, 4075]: 1.07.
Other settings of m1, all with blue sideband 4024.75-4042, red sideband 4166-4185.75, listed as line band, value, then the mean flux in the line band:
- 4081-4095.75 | -0.06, 37.9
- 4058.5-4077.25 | 0.01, 35.3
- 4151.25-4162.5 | -0.02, 36.6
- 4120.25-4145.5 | 0.01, 35.7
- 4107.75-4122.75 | -0.01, 36.3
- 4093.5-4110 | 0.06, 33.9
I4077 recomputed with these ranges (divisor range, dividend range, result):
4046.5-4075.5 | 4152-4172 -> 1.08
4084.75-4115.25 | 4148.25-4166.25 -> 1.06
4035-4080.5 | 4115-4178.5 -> 1.05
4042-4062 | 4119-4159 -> 1.04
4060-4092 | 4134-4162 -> 1.03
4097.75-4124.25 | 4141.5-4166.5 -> 1.08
